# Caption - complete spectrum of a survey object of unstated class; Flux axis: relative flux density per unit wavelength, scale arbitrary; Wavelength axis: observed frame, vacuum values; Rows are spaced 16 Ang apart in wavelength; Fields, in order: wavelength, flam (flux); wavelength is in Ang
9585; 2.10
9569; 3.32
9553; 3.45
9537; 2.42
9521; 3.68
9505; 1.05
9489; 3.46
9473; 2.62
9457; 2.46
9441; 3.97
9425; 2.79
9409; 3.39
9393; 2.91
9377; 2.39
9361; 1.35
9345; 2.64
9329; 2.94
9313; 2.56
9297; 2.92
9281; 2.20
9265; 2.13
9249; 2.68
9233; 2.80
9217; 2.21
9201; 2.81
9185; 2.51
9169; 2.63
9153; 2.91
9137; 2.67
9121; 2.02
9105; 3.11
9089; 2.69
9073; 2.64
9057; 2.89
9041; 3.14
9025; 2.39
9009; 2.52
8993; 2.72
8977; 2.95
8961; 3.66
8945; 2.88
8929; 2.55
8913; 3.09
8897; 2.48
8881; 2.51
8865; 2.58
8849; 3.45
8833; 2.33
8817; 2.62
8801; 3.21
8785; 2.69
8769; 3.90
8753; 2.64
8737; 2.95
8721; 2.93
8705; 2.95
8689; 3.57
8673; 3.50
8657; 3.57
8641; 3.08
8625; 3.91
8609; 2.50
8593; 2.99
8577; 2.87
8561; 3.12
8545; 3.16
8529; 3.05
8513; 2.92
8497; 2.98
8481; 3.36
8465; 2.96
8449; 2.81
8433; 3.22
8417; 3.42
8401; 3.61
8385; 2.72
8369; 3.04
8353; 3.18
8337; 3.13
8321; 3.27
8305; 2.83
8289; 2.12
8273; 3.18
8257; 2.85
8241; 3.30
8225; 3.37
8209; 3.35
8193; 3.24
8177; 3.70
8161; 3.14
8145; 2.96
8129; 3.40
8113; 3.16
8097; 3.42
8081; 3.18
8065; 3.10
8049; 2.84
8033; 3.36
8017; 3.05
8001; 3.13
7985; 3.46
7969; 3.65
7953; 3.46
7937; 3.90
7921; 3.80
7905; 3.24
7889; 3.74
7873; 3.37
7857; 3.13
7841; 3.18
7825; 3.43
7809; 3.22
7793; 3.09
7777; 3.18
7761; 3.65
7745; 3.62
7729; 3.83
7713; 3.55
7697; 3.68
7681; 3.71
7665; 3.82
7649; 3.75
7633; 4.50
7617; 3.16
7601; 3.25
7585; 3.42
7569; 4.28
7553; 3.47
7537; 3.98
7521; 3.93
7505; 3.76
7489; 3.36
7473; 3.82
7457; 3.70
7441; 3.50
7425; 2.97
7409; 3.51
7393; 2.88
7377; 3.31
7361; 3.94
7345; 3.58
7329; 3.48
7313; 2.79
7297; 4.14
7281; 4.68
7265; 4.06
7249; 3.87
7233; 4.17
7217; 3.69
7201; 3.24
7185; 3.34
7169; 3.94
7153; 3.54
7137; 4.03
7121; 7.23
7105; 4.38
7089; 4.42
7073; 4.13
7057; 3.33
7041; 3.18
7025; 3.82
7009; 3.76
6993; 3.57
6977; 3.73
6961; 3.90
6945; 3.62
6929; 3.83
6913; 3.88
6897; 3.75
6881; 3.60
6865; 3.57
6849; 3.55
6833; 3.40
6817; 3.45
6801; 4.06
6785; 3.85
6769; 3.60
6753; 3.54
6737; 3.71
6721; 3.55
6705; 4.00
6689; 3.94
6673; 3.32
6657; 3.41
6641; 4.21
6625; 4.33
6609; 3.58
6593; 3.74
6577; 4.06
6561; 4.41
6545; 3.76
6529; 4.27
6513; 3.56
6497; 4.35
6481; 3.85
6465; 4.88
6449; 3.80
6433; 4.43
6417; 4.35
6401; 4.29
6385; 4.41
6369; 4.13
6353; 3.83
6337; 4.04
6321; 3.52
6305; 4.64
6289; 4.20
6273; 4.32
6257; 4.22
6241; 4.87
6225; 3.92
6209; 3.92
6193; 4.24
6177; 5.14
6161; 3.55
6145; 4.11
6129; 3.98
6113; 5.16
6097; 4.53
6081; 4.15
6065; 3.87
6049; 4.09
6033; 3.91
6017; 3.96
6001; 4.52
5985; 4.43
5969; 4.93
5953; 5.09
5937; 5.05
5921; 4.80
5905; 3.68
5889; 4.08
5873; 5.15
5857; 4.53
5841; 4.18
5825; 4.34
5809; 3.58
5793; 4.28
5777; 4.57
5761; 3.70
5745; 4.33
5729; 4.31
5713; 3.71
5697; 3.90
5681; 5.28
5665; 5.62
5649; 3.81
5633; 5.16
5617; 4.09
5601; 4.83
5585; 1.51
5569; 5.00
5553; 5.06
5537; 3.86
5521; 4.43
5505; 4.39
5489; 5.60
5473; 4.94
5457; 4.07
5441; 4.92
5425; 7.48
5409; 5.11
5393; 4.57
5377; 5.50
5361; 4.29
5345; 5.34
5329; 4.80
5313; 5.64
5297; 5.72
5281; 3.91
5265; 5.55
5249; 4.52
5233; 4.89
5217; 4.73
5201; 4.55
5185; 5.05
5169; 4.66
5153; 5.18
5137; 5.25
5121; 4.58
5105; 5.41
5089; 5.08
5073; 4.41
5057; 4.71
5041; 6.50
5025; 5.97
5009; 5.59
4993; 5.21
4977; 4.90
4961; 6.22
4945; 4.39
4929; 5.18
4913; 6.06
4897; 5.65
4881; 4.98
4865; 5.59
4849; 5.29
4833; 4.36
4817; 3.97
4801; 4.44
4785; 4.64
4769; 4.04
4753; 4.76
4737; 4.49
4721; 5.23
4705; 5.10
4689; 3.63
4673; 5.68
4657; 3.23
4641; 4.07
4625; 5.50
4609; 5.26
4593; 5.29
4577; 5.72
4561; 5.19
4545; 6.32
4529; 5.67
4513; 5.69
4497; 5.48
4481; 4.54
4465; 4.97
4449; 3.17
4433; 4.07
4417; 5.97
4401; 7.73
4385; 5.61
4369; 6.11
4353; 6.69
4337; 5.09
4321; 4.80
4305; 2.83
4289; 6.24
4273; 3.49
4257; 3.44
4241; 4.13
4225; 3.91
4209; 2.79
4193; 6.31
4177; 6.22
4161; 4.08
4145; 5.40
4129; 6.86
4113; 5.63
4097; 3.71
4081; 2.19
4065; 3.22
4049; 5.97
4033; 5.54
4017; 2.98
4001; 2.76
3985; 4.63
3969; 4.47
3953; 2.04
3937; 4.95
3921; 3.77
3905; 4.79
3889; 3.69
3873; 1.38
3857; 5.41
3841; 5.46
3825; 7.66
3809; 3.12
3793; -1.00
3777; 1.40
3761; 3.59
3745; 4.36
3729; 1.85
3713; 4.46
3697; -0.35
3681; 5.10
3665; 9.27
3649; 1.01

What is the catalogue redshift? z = 0.08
